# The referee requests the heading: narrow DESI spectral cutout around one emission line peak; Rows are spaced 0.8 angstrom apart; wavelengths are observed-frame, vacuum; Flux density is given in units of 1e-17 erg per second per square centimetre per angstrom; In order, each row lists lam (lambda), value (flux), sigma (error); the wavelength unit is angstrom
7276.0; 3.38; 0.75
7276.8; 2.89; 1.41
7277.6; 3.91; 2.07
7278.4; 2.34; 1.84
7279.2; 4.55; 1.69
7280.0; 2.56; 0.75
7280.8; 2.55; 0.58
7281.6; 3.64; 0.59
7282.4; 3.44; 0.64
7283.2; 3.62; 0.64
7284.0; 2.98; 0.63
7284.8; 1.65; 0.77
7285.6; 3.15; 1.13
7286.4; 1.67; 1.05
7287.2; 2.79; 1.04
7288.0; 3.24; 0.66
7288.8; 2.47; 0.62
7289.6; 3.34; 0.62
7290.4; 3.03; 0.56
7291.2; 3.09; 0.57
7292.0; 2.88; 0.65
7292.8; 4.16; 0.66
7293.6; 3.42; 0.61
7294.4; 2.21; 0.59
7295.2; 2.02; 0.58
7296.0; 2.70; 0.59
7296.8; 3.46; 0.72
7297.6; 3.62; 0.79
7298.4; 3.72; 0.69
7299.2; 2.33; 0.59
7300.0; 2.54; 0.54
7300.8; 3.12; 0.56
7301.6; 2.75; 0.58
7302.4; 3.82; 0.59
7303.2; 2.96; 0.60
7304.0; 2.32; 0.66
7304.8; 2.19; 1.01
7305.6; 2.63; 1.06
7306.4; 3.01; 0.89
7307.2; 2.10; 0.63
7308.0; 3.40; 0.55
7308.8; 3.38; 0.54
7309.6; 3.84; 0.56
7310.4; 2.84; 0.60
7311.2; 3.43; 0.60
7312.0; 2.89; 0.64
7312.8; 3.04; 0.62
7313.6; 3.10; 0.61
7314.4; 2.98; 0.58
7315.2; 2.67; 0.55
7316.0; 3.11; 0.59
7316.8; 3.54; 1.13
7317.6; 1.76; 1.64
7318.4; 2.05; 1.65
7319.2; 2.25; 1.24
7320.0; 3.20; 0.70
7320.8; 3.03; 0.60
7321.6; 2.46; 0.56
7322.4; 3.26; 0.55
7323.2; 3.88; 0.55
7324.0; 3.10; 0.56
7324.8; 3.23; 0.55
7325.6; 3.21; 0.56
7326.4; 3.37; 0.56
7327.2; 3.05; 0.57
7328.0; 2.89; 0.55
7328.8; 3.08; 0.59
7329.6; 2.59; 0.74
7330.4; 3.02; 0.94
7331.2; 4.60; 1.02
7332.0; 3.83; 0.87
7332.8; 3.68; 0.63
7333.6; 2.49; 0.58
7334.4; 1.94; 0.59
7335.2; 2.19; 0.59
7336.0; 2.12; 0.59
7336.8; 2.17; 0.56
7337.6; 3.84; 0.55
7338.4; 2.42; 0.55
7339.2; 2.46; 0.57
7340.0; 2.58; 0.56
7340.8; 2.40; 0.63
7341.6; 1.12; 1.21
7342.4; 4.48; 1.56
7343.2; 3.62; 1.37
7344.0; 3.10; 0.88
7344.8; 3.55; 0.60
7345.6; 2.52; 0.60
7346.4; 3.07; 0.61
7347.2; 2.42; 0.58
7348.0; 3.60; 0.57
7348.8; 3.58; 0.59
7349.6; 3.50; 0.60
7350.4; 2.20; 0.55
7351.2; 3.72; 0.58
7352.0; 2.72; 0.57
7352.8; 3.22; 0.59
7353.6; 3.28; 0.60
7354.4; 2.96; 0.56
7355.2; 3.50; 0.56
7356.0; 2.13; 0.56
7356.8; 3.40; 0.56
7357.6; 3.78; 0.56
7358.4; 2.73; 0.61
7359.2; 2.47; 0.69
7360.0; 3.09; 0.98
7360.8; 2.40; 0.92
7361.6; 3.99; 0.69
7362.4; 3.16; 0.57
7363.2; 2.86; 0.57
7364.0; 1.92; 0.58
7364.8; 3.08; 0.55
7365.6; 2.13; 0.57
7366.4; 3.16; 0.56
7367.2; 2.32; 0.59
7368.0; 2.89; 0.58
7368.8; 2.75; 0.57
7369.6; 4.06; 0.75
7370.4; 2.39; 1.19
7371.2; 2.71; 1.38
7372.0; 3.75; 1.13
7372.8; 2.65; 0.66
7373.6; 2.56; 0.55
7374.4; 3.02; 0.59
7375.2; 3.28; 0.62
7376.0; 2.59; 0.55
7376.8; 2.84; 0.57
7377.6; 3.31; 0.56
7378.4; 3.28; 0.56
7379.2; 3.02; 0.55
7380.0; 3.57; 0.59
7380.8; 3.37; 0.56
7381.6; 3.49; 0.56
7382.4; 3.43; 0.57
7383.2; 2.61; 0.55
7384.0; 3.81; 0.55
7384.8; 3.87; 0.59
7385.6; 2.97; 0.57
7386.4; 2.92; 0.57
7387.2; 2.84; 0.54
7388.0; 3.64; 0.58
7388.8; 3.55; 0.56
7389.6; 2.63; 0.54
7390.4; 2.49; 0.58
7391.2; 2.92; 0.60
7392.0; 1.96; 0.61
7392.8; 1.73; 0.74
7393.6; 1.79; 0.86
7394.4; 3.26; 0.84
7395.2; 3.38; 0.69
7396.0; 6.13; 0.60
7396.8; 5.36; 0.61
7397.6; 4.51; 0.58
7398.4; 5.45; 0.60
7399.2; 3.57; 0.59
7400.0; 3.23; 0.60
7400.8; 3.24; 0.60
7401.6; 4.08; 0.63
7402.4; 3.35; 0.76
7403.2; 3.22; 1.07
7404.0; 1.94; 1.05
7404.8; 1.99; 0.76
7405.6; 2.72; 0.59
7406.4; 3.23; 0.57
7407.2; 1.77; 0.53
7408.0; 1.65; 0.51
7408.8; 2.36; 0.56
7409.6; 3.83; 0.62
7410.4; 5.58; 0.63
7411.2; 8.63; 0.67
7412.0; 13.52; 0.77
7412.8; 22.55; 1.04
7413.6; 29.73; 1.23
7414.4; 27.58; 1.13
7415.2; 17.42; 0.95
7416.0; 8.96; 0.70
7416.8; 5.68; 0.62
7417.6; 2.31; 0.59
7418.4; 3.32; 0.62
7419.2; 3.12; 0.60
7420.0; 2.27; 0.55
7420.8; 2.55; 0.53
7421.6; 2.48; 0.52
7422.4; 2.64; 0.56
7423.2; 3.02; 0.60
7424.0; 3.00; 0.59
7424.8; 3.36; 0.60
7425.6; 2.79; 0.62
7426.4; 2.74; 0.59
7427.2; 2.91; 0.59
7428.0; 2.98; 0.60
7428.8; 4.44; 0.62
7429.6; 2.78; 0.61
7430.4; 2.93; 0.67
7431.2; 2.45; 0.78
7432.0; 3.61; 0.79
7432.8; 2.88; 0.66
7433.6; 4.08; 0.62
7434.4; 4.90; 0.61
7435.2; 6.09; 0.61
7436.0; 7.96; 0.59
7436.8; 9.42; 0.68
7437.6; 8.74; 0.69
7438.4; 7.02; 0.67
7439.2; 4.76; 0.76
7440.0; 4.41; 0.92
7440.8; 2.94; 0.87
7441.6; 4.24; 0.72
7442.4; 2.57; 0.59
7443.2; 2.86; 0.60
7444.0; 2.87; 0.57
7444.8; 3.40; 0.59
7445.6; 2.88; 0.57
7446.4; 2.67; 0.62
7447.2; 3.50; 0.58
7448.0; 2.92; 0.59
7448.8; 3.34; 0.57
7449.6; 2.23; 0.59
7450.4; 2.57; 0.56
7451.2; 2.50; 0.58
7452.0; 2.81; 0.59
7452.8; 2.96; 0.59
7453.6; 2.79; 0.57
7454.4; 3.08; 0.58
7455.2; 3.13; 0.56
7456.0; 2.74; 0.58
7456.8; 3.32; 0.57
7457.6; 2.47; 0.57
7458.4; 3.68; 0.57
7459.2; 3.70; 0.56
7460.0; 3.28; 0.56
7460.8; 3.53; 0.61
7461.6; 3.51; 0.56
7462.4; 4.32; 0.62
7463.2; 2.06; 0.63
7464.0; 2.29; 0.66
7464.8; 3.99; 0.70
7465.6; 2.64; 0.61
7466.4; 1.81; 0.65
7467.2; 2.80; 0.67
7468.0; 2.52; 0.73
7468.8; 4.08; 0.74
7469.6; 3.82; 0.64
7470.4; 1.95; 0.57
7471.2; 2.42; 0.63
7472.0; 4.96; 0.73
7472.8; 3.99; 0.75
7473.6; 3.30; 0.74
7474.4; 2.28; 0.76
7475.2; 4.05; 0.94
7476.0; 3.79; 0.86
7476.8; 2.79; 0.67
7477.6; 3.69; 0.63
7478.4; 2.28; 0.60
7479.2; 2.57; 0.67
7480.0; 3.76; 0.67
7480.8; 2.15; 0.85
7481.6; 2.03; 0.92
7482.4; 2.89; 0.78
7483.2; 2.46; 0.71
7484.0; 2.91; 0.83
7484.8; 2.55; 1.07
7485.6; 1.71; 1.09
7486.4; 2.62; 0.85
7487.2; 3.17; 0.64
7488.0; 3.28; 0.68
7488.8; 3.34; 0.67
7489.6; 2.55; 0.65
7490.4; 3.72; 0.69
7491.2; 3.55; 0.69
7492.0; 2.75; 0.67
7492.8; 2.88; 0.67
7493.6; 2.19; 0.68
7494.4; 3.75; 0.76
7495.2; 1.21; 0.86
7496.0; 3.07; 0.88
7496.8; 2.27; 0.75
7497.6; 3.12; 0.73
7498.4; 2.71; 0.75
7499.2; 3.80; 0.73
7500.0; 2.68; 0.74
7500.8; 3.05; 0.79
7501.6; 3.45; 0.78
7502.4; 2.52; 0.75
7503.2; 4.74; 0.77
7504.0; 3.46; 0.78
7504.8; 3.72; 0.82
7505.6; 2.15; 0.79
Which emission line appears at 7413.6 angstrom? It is Halpha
